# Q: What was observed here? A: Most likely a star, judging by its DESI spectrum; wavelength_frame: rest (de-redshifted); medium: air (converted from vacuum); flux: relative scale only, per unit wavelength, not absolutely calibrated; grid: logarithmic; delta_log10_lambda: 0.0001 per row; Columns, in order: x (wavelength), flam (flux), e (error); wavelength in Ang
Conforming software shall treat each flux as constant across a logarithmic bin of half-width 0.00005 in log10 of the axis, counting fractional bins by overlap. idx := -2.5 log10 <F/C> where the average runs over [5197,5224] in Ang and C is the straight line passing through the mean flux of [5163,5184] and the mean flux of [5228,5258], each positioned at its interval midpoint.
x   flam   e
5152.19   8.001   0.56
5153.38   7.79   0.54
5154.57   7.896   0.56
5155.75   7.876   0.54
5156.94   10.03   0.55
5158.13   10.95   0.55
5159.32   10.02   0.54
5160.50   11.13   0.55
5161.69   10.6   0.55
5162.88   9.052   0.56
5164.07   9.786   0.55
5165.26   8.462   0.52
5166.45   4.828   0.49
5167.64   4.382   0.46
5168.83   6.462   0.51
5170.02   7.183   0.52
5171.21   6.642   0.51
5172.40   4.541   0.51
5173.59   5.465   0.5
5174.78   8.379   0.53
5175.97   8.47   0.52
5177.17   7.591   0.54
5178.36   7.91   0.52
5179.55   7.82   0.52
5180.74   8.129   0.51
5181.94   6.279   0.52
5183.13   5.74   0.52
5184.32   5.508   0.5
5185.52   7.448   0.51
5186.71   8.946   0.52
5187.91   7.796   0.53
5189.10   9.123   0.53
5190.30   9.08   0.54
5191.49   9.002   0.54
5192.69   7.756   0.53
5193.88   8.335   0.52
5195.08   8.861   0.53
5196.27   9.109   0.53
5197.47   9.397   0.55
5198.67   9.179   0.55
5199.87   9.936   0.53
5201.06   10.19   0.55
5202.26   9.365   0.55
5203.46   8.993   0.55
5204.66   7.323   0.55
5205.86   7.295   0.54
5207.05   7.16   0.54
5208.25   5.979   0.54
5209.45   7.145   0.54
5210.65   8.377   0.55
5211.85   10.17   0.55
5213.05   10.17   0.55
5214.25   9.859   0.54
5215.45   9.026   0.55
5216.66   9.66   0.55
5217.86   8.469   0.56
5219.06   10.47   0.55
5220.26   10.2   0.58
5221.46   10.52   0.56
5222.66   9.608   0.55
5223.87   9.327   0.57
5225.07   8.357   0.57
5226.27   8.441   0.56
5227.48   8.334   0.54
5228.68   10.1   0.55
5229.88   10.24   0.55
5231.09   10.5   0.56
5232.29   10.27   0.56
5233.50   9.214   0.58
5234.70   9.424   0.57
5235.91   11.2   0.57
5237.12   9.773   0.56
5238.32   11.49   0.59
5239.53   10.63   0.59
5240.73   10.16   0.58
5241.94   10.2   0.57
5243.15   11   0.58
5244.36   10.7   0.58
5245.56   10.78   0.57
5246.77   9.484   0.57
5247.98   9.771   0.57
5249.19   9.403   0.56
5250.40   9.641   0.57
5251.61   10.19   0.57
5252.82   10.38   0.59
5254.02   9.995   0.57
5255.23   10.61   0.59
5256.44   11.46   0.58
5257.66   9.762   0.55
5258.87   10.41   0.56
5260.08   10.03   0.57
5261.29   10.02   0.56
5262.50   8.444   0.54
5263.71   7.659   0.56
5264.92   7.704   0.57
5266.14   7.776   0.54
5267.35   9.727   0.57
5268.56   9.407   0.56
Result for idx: -0.038 mag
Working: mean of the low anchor 6.97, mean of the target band 9.03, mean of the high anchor 10.3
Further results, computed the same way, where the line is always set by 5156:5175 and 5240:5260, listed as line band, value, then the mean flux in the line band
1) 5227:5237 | -0.02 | 9.92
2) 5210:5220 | -0.03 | 9.53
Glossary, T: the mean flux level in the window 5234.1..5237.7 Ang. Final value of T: 10.1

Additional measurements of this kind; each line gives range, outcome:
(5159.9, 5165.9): 9.77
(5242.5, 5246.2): 10.8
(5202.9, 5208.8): 7.36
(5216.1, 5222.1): 9.88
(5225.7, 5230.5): 9.28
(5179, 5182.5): 7.41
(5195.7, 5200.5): 9.41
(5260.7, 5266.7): 8.32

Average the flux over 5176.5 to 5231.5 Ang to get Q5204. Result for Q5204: 8.65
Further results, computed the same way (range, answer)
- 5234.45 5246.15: 10.6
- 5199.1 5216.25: 8.66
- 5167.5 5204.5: 7.88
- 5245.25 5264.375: 9.86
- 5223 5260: 10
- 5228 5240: 10.3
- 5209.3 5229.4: 9.36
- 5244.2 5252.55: 9.97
